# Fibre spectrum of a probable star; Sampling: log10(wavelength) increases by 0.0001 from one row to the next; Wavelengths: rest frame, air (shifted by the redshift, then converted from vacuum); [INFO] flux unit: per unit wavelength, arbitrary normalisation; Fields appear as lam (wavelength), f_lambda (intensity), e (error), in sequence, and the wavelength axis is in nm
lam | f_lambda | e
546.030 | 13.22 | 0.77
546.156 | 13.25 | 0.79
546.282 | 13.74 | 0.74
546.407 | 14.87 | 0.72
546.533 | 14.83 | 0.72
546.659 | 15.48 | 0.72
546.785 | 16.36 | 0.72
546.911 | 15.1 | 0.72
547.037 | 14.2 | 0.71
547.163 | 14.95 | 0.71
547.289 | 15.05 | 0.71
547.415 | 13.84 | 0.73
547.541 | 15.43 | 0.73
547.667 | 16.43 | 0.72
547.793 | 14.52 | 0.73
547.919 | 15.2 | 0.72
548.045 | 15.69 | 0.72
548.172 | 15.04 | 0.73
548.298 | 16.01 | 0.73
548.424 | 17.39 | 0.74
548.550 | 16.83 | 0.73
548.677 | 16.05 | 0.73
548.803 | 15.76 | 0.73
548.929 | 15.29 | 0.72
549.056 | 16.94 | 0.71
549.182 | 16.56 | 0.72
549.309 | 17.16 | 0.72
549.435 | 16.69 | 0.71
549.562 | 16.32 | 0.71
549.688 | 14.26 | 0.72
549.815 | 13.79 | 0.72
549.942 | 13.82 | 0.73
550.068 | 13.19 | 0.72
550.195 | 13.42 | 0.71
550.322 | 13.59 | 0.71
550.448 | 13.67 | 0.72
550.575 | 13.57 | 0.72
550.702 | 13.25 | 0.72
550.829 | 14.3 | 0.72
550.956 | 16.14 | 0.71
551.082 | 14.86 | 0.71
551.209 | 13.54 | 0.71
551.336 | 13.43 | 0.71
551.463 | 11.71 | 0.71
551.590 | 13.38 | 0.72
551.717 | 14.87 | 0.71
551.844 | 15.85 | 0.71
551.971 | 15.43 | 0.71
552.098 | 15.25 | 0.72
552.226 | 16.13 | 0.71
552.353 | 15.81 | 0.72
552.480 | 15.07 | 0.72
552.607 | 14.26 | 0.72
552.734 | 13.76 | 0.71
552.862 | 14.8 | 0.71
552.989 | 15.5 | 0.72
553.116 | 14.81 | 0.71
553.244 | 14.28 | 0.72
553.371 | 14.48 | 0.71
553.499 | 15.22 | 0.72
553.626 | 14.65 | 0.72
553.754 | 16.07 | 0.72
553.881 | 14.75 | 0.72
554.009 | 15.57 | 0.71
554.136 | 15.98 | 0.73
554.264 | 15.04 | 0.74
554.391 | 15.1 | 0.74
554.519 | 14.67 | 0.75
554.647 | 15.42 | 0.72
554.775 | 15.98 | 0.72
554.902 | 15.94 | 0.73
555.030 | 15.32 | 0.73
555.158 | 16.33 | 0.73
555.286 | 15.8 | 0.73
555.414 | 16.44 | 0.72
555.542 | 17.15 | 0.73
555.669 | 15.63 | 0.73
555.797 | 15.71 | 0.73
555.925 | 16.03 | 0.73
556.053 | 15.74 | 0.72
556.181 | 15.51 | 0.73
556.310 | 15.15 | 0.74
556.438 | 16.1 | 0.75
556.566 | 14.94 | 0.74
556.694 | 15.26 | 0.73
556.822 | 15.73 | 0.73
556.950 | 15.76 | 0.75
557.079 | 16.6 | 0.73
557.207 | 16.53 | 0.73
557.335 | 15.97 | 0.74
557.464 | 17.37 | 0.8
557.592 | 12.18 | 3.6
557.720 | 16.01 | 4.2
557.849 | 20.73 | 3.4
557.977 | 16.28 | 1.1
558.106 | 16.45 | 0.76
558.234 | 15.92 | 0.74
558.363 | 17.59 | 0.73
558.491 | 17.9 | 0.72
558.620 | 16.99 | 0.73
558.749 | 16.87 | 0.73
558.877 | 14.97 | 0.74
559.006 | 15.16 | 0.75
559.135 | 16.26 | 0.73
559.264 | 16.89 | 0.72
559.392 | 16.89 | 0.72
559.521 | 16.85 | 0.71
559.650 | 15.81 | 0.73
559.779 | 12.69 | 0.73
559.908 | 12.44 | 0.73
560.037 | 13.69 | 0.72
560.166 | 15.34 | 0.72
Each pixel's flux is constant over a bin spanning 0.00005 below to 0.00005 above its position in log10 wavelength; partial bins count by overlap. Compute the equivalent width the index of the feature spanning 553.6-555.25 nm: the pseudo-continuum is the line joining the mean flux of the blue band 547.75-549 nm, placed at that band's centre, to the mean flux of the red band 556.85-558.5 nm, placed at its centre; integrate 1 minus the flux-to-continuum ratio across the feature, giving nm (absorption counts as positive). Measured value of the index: 0.08 nm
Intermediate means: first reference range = 15.8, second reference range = 16.5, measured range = 15.5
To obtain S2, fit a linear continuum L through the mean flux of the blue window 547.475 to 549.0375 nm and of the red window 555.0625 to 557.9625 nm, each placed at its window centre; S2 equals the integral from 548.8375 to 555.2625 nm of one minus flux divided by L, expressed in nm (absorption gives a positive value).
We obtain 0.41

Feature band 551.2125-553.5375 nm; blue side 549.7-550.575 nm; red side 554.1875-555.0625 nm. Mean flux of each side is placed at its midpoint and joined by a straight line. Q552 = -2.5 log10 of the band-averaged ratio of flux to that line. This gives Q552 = -0.011 mag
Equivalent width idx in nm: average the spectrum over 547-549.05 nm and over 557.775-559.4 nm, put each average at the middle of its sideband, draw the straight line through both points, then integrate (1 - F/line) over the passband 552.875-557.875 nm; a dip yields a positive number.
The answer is 0.25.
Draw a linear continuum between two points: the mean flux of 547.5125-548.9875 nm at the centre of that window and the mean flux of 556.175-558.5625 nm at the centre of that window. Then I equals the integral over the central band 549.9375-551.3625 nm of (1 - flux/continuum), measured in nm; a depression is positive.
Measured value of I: 0.18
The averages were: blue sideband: 15.8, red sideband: 16.2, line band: 13.9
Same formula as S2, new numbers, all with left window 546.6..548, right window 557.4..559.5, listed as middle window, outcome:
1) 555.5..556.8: 0.044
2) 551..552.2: 0.103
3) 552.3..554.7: 0.138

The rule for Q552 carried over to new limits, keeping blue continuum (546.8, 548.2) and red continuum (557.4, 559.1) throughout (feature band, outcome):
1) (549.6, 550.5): 0.12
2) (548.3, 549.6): -0.08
